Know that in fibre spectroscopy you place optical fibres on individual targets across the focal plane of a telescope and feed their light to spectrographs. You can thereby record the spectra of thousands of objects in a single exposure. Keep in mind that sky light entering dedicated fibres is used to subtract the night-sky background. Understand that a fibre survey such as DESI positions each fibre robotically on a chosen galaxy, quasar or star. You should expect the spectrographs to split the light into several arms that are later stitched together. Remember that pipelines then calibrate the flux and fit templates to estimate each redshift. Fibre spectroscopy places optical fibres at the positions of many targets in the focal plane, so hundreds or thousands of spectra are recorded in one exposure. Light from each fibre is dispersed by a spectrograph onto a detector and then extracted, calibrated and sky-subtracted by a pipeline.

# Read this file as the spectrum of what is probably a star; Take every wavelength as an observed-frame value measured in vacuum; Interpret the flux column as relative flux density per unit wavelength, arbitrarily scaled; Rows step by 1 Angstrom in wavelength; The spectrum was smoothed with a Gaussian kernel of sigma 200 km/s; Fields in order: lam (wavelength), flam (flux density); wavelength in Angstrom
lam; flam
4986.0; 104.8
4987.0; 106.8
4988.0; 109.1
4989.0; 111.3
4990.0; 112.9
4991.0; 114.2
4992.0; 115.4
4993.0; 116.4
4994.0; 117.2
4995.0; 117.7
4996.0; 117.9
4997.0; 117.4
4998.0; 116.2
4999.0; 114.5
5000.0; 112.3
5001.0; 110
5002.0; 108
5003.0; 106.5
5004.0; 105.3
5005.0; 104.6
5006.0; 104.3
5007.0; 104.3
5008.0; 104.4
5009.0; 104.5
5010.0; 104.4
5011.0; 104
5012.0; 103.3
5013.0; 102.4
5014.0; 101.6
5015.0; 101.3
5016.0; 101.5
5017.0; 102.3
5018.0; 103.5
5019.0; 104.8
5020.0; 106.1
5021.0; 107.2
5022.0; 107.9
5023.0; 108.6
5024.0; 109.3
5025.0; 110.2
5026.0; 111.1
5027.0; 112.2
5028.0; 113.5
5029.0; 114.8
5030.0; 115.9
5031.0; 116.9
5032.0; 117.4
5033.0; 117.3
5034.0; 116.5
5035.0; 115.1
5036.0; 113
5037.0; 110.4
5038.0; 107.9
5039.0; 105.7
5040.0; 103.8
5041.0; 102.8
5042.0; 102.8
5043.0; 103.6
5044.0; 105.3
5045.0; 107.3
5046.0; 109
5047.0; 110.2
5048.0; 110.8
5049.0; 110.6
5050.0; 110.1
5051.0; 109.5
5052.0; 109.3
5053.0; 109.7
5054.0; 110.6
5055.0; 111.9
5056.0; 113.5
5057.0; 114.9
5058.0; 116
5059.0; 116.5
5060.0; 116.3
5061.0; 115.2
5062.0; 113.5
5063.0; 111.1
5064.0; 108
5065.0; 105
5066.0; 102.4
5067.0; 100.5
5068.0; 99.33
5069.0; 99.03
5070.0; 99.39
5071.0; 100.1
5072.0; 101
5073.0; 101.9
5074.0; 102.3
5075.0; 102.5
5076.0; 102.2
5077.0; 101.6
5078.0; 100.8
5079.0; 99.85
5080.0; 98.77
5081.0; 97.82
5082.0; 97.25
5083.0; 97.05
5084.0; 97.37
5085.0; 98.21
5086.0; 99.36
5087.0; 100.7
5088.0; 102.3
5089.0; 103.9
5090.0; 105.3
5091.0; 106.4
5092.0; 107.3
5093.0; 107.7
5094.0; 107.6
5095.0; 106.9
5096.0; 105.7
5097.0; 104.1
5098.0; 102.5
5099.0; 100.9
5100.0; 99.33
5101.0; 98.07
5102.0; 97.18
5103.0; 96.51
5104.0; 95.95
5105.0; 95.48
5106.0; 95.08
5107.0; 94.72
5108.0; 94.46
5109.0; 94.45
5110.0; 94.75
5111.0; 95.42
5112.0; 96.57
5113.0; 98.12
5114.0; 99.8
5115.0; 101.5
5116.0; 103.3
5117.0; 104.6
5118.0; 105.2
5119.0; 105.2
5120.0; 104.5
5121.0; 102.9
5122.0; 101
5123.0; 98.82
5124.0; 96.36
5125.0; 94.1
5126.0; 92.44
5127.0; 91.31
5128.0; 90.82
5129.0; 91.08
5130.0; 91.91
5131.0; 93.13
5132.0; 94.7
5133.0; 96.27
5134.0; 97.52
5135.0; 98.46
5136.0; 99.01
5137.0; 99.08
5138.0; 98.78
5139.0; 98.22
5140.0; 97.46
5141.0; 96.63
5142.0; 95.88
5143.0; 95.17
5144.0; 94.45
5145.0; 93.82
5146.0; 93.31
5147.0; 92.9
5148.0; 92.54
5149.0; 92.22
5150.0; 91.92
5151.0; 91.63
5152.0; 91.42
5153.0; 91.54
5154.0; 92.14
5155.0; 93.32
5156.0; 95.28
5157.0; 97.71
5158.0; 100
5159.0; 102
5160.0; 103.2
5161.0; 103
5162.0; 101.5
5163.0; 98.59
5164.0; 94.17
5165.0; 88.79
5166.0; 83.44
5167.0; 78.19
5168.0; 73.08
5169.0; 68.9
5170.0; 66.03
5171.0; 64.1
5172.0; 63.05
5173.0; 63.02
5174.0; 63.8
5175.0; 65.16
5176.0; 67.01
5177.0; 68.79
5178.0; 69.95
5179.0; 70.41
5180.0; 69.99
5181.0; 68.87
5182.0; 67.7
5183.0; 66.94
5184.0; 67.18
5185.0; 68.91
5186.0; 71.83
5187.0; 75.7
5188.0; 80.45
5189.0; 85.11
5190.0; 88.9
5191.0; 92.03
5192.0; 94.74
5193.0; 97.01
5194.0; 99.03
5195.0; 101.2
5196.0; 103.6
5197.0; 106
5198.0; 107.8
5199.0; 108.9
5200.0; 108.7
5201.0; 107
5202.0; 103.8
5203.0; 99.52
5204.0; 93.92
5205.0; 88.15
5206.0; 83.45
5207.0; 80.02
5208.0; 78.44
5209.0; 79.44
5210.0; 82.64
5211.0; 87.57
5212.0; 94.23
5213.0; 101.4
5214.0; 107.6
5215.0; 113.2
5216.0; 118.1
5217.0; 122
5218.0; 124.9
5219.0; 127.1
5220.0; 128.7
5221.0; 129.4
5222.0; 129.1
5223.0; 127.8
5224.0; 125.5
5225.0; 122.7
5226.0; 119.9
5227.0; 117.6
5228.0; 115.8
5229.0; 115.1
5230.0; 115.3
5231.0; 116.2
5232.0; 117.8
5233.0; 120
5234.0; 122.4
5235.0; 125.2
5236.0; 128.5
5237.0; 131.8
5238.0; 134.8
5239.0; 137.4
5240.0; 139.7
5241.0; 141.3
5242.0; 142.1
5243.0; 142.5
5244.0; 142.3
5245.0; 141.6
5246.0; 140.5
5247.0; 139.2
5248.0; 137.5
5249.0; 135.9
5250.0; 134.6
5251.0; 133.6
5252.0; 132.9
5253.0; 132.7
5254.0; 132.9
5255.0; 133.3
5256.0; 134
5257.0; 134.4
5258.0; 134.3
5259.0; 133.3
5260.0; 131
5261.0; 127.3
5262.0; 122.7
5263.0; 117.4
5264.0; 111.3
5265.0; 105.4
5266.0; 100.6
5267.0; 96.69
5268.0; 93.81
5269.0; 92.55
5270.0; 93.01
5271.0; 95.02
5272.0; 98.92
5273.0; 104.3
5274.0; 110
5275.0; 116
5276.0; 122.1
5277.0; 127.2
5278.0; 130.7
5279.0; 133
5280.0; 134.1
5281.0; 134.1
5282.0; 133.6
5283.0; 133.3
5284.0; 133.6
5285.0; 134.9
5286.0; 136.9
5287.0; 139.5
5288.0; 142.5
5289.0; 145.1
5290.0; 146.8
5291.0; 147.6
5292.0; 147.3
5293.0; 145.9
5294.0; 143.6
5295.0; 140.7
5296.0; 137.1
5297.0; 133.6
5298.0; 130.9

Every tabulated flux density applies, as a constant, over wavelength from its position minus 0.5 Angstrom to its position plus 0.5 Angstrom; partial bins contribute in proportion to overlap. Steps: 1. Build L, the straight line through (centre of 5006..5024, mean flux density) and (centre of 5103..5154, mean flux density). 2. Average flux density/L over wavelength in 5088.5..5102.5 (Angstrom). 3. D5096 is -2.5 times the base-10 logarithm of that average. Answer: -0.055 mag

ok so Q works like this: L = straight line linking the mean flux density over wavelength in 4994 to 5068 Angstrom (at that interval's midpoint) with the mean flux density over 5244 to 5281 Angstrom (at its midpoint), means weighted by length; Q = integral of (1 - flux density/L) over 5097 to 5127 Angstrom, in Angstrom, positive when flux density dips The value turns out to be 4.03 Angstrom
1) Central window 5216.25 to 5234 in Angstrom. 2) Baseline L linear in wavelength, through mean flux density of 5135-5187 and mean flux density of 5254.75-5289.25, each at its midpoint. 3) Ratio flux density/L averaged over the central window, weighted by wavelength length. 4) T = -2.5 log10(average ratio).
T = -0.15 mag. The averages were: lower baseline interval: 84.8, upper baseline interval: 122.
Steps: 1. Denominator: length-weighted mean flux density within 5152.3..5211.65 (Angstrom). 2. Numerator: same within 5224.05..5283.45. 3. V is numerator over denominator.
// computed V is 1.5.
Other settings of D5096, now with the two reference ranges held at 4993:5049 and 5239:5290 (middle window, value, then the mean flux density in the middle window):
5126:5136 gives 0.238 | 94.1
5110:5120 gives 0.150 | 101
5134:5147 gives 0.216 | 96.6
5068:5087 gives 0.136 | 99.8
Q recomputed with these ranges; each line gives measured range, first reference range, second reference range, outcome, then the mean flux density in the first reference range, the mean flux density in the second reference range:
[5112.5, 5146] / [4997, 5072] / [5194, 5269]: 4.6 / 108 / 118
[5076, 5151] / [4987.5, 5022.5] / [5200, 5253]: 10.0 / 108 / 119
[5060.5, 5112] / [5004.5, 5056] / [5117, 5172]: -0.1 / 108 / 93.4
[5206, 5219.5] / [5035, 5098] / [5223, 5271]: 2.3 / 106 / 125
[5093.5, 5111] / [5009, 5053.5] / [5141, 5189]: -0.7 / 108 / 82.9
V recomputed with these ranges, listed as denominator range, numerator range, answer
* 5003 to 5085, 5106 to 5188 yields 0.83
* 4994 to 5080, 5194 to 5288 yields 1.10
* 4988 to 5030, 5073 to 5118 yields 0.92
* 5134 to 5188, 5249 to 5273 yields 1.39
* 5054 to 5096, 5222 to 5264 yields 1.24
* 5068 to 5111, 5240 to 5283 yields 1.24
